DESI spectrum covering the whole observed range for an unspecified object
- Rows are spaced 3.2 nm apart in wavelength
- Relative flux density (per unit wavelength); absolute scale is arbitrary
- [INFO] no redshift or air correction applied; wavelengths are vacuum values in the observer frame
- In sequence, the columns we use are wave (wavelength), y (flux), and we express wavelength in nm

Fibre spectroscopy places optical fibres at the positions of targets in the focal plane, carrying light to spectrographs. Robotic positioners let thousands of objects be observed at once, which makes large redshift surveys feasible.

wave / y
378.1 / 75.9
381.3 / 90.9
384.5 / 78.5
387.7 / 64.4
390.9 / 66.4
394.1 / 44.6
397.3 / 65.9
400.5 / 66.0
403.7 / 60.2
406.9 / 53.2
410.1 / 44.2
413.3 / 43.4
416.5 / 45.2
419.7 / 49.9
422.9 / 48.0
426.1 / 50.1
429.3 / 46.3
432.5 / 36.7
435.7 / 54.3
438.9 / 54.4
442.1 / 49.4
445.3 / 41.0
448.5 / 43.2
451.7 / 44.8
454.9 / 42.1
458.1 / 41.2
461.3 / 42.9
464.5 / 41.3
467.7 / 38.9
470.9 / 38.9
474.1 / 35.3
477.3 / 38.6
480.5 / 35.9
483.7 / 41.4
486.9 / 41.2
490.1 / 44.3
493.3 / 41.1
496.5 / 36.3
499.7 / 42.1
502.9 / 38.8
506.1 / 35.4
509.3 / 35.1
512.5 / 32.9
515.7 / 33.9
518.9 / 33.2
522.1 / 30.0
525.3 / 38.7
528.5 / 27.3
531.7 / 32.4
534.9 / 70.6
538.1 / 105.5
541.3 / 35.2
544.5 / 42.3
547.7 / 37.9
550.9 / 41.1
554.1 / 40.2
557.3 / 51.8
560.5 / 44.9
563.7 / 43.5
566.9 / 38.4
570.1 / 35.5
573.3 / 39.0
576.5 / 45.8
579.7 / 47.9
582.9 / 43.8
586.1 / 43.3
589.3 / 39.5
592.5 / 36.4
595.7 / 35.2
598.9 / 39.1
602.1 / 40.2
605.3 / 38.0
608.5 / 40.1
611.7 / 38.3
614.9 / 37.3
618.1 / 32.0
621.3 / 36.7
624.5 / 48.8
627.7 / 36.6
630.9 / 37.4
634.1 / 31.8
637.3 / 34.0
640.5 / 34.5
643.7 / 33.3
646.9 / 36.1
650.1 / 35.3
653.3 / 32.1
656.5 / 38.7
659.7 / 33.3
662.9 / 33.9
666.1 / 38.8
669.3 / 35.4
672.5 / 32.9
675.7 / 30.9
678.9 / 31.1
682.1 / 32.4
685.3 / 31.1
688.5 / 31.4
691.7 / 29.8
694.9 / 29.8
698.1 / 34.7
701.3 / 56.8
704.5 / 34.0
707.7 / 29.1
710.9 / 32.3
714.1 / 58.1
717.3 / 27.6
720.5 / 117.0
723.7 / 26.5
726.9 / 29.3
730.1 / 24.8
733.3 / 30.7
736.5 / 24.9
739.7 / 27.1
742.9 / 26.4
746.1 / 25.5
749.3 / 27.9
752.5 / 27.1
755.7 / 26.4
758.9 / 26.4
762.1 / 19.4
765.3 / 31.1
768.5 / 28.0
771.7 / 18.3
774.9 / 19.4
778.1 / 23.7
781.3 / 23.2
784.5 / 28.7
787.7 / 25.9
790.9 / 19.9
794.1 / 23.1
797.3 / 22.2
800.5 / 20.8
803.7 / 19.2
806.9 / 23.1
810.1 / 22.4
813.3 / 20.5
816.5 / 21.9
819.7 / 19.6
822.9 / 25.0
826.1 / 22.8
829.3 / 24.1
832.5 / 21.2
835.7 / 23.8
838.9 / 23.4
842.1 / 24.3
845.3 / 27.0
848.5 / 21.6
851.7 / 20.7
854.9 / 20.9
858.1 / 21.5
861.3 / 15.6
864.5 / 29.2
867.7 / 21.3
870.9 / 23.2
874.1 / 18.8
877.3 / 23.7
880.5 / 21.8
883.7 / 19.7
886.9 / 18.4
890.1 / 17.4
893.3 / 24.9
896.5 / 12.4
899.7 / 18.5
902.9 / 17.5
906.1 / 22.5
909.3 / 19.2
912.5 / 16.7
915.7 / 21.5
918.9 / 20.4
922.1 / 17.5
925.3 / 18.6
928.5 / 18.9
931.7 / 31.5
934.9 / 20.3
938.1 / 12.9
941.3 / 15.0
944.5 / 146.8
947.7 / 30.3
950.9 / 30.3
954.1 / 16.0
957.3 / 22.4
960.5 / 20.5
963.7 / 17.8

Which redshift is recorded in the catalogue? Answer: 0.439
